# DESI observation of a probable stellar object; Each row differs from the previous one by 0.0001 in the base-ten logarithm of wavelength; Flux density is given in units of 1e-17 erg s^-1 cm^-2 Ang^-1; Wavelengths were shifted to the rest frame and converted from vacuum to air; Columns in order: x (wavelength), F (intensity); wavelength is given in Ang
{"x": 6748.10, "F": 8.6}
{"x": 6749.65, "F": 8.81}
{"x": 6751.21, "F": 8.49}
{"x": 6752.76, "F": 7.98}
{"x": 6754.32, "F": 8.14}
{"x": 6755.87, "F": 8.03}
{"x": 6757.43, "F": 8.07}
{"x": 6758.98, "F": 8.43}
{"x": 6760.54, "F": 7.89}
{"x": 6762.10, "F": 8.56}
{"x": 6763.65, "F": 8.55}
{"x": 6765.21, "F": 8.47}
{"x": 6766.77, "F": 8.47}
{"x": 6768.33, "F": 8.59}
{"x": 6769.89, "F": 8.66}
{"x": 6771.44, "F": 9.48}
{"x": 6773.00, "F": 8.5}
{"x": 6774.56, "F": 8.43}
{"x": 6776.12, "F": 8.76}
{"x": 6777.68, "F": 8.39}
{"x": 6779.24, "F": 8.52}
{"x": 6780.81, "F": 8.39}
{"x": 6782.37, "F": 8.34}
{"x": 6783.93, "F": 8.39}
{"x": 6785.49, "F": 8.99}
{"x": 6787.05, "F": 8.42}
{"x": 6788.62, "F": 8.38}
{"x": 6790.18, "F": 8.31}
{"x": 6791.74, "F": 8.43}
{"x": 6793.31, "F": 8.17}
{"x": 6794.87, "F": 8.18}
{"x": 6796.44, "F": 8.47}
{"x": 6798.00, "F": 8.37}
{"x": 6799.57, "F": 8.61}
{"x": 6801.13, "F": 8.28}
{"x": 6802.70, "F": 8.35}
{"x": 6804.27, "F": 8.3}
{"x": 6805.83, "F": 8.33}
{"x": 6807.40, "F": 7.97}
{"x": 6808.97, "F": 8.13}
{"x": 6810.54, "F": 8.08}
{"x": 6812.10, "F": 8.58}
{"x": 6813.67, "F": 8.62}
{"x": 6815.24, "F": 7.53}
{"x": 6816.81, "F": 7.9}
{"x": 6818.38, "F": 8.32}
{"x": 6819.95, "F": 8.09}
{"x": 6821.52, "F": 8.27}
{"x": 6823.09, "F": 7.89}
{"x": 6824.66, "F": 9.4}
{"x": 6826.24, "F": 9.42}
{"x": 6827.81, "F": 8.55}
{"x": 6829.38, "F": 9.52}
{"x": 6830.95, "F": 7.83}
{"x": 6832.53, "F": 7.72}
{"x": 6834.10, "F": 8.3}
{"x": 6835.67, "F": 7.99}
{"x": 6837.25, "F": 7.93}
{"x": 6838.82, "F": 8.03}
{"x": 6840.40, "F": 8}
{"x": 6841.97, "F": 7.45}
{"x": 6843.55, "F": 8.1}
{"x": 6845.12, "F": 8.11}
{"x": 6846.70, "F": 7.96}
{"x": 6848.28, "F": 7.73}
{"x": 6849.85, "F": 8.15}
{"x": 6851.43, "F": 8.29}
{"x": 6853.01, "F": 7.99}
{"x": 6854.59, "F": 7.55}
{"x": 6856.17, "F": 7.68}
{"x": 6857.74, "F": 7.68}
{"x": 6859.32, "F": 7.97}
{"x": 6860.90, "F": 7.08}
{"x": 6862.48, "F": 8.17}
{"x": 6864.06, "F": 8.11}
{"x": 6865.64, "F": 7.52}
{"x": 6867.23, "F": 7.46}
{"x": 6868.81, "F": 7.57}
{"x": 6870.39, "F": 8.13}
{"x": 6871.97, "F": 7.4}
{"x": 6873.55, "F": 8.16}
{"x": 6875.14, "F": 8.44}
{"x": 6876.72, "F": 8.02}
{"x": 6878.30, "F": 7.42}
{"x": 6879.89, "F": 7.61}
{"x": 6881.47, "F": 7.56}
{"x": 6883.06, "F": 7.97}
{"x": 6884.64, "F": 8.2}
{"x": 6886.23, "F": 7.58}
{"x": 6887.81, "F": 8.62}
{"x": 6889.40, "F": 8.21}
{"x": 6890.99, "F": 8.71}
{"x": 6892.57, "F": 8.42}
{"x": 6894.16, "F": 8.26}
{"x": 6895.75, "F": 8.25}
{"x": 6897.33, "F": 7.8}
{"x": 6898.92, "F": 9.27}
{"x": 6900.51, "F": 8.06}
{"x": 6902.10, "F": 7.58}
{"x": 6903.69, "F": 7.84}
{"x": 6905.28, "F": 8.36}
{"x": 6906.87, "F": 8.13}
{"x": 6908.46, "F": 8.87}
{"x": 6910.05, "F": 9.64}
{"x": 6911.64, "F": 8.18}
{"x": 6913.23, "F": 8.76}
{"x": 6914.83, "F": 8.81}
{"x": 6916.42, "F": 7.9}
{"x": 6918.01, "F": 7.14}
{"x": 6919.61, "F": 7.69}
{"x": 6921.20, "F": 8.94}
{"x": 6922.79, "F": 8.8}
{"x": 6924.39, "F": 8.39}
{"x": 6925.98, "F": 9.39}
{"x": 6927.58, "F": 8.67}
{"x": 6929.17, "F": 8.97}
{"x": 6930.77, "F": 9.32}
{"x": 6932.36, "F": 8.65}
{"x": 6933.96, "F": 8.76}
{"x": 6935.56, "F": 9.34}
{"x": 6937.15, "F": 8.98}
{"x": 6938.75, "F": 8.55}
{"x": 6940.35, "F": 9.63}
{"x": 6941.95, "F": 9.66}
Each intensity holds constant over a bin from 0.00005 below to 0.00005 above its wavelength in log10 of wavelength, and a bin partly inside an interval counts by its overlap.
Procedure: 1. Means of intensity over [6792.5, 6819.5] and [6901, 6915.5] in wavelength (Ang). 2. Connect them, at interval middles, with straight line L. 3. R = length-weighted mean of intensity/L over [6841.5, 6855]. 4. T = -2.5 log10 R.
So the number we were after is 0.05 mag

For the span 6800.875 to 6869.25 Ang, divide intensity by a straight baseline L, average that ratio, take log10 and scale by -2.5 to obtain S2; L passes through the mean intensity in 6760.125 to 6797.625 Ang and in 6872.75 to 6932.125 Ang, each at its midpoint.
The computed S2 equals 0.043 mag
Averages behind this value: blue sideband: 8.49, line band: 8.09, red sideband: 8.33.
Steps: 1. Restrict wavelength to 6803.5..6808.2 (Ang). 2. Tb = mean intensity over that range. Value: 8.2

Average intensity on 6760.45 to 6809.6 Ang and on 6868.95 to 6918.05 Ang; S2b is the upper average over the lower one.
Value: 0.97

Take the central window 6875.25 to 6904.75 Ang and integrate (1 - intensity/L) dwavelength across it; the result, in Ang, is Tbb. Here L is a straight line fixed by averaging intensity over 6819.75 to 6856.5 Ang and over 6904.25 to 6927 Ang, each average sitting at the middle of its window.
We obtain 1.1 Ang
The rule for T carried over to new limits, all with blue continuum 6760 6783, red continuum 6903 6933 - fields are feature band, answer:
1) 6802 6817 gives 0.05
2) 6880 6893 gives 0.06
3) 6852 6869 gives 0.11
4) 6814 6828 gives 0.02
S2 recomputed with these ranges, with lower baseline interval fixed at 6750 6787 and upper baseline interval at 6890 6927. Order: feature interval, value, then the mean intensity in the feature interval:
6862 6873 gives 0.088 mag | 7.76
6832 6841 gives 0.057 mag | 8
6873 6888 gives 0.064 mag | 7.93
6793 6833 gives 0.012 mag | 8.35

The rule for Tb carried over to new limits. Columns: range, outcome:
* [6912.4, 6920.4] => 8.05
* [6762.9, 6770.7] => 8.55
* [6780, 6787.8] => 8.51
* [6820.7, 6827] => 8.73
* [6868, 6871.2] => 7.86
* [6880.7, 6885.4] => 7.91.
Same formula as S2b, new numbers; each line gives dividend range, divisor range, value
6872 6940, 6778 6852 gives 1.01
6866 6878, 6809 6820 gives 0.96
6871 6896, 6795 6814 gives 0.97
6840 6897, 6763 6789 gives 0.93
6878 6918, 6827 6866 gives 1.03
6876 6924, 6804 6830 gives 0.98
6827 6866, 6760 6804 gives 0.94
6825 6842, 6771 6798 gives 0.98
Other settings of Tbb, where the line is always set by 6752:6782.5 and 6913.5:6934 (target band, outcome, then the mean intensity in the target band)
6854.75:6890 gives 2.8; 7.84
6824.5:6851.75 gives 0.9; 8.22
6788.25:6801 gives 0.1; 8.36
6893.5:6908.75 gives 0.6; 8.22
